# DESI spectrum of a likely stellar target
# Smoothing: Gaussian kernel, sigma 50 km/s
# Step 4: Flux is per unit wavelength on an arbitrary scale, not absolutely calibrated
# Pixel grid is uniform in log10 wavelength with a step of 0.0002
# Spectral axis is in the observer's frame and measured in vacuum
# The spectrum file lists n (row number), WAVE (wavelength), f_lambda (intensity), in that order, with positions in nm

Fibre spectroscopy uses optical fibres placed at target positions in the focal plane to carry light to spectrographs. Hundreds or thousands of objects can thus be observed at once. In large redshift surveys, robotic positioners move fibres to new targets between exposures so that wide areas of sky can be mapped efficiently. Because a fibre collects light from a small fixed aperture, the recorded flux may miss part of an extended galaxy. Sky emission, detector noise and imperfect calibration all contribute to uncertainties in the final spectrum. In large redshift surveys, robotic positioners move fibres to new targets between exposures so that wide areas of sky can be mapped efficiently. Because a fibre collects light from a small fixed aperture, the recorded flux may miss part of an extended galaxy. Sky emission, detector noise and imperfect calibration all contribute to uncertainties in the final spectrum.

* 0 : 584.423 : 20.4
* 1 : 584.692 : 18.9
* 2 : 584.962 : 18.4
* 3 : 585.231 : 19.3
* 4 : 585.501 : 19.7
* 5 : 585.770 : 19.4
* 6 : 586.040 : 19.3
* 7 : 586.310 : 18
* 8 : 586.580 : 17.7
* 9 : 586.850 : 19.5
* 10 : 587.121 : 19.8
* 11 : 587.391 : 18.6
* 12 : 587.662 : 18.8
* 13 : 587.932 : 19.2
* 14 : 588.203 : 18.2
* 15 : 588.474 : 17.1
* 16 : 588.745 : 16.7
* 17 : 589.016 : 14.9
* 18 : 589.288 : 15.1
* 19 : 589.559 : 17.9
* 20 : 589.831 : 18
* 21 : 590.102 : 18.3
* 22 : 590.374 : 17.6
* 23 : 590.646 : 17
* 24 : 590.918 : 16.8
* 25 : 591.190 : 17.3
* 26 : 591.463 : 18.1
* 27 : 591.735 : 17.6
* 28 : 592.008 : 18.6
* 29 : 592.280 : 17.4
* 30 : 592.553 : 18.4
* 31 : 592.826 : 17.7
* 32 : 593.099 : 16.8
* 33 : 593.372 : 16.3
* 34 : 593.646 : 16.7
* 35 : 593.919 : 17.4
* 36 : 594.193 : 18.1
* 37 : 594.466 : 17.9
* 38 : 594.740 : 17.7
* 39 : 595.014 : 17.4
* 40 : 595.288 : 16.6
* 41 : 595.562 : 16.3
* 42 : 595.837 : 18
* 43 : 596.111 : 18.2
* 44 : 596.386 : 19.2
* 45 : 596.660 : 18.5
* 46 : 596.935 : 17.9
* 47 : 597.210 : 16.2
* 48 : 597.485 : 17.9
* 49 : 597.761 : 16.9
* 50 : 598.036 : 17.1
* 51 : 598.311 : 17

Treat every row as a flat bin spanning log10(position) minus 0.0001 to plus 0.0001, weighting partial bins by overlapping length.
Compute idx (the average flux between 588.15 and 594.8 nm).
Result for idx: 17.3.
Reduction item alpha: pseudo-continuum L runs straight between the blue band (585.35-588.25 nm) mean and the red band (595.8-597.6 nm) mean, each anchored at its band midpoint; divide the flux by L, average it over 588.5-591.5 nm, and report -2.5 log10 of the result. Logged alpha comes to 0.10 mag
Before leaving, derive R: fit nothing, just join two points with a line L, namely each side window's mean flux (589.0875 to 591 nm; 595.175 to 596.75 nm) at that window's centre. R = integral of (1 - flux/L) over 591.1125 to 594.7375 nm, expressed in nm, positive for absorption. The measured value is -0.019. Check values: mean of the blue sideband 17.2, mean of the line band 17.6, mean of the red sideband 17.8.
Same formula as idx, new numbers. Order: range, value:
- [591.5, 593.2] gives 17.8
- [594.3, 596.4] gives 17.6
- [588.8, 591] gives 16.9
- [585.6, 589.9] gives 18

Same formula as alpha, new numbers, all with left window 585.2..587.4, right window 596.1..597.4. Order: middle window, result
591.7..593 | 0.029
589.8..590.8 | 0.057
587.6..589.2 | 0.089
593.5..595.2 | 0.044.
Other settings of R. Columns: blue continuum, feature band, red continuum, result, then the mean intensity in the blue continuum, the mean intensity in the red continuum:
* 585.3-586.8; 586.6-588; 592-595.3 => -0.03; 18.9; 17.5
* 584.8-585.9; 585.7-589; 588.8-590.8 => -0.03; 19.2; 17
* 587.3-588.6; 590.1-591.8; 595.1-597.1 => 0.07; 18.4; 17.8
